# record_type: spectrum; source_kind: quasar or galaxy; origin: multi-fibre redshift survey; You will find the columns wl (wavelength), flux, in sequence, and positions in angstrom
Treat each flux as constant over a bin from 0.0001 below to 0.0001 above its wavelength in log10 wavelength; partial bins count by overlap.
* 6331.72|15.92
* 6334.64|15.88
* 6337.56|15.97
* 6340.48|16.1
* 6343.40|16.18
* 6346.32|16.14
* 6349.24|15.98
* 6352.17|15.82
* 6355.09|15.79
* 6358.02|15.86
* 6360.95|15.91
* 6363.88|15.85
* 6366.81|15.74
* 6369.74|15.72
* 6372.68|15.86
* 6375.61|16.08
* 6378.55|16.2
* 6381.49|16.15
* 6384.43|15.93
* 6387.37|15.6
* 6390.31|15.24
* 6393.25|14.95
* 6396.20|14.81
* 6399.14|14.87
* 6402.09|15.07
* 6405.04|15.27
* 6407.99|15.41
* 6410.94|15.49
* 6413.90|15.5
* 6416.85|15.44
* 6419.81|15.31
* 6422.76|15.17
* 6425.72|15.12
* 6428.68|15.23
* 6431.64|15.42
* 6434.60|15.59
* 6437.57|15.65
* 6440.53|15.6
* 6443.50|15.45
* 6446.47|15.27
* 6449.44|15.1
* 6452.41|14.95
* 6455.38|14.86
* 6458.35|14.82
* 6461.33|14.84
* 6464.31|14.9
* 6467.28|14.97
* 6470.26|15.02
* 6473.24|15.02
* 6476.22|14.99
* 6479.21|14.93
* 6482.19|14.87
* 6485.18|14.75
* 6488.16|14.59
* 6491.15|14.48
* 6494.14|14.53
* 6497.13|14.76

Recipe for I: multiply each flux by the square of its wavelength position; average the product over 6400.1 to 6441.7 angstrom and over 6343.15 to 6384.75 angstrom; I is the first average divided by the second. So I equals 0.98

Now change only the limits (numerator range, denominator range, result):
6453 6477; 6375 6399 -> 0.98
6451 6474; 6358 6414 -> 0.98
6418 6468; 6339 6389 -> 0.98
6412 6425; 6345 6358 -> 0.98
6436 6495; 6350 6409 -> 0.99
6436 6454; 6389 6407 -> 1.03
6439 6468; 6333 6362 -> 0.98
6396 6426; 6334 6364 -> 0.97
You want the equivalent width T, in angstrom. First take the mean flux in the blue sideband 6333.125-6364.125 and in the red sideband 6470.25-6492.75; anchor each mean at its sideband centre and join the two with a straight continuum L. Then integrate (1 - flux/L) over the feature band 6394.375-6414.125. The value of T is 0.38 angstrom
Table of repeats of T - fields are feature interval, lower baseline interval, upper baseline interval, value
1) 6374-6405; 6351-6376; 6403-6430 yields 0.21 angstrom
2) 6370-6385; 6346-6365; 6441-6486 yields -0.30 angstrom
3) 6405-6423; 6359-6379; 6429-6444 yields 0.29 angstrom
